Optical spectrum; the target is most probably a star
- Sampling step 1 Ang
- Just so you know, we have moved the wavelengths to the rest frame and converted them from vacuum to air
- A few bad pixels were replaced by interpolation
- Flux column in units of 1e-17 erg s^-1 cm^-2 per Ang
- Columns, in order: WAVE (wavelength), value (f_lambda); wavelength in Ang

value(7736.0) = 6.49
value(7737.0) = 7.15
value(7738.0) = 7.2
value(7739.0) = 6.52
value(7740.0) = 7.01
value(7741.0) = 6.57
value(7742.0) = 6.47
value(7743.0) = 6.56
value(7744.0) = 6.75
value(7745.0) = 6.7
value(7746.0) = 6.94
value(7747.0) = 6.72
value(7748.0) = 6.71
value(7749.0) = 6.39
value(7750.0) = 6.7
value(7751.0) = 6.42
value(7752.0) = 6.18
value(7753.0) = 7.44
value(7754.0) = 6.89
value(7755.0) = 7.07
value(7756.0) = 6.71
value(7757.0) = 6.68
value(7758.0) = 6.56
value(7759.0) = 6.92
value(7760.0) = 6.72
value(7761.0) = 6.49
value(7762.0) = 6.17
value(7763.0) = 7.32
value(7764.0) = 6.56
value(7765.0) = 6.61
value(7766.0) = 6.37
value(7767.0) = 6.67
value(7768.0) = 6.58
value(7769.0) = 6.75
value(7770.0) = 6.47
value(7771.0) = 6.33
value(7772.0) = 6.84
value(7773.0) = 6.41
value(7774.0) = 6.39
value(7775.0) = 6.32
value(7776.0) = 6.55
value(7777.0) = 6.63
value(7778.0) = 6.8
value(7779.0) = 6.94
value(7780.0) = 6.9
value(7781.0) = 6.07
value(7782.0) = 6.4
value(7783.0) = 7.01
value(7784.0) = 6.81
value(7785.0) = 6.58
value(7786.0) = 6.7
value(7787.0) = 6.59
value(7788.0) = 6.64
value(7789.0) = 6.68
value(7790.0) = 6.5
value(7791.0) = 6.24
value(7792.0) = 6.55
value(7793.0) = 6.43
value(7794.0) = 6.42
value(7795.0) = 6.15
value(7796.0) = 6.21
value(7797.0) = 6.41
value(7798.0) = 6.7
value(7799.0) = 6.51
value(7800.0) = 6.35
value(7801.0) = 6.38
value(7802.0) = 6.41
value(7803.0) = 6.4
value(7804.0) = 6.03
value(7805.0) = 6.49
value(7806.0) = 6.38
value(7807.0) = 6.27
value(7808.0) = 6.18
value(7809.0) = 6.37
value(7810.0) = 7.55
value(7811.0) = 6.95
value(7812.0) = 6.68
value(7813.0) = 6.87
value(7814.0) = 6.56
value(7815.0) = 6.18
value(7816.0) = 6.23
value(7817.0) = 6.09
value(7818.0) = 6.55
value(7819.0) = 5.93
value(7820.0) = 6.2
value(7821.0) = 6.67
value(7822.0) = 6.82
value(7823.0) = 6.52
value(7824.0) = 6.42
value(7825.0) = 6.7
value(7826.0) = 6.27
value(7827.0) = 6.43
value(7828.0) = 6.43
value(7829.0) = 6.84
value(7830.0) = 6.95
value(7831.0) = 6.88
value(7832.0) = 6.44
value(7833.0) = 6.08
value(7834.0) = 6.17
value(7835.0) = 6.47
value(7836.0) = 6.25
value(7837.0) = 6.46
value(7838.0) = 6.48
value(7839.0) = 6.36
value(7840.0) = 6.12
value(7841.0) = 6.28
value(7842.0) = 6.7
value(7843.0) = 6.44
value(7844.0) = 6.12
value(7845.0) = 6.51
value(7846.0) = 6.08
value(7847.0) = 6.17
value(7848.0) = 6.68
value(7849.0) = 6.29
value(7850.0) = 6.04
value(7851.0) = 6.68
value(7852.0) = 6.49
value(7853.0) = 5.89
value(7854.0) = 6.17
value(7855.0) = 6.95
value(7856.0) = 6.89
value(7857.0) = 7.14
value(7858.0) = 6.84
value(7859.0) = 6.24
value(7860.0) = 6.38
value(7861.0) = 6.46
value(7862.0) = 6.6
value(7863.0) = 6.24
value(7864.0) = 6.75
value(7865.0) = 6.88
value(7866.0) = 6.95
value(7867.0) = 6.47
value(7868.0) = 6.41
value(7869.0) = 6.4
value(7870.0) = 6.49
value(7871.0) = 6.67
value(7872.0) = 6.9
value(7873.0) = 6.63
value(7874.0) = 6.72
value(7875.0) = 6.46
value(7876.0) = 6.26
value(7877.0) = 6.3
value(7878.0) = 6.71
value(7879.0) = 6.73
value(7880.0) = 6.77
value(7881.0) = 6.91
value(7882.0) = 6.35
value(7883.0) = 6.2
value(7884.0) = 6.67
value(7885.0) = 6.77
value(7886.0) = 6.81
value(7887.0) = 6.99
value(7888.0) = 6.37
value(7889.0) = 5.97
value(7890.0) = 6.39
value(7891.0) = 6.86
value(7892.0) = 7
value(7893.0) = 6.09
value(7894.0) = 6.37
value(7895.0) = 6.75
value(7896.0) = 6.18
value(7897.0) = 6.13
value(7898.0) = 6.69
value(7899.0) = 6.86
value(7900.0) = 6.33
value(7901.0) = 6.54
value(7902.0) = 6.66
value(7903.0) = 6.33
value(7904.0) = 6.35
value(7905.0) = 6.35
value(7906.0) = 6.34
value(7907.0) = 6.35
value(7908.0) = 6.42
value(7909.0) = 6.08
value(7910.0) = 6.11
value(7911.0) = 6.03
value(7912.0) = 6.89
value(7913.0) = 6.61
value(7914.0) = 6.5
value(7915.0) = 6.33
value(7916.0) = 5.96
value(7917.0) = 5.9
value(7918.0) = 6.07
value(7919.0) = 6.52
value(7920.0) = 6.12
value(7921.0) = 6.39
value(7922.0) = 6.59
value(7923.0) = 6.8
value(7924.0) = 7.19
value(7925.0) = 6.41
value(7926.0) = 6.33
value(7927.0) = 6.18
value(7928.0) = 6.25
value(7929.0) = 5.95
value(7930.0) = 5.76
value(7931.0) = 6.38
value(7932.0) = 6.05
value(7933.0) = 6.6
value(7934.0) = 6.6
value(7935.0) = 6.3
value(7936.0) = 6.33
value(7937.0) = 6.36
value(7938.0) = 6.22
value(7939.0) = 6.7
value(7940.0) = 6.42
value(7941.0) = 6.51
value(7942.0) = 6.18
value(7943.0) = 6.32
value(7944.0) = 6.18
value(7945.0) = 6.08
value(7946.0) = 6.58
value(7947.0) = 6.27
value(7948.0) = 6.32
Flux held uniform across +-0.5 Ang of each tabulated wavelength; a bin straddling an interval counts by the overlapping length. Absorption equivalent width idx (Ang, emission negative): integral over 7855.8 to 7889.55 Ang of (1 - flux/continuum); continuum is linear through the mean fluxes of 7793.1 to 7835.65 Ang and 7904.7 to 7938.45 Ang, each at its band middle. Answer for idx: -1.07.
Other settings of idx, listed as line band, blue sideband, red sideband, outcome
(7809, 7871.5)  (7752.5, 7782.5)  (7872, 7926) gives 0.6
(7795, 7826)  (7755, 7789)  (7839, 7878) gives 0.5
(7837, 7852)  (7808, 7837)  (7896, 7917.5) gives 0.3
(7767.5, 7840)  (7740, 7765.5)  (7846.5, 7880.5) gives 1.4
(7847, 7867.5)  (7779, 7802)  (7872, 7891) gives 0.1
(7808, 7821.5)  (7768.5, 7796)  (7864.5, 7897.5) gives 0.1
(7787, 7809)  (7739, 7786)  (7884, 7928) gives 0.7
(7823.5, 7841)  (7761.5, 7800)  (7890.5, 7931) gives 0.1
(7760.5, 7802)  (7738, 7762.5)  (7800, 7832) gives 0.3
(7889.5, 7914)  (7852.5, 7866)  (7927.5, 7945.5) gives -0.1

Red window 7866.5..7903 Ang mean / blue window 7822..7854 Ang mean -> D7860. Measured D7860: 1.02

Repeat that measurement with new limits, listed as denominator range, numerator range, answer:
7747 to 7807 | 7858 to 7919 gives 0.99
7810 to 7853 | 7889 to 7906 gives 1.00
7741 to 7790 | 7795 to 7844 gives 0.97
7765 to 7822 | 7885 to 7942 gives 0.98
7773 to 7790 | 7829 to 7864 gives 0.97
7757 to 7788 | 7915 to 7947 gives 0.96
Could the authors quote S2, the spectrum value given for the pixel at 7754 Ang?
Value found 6.89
